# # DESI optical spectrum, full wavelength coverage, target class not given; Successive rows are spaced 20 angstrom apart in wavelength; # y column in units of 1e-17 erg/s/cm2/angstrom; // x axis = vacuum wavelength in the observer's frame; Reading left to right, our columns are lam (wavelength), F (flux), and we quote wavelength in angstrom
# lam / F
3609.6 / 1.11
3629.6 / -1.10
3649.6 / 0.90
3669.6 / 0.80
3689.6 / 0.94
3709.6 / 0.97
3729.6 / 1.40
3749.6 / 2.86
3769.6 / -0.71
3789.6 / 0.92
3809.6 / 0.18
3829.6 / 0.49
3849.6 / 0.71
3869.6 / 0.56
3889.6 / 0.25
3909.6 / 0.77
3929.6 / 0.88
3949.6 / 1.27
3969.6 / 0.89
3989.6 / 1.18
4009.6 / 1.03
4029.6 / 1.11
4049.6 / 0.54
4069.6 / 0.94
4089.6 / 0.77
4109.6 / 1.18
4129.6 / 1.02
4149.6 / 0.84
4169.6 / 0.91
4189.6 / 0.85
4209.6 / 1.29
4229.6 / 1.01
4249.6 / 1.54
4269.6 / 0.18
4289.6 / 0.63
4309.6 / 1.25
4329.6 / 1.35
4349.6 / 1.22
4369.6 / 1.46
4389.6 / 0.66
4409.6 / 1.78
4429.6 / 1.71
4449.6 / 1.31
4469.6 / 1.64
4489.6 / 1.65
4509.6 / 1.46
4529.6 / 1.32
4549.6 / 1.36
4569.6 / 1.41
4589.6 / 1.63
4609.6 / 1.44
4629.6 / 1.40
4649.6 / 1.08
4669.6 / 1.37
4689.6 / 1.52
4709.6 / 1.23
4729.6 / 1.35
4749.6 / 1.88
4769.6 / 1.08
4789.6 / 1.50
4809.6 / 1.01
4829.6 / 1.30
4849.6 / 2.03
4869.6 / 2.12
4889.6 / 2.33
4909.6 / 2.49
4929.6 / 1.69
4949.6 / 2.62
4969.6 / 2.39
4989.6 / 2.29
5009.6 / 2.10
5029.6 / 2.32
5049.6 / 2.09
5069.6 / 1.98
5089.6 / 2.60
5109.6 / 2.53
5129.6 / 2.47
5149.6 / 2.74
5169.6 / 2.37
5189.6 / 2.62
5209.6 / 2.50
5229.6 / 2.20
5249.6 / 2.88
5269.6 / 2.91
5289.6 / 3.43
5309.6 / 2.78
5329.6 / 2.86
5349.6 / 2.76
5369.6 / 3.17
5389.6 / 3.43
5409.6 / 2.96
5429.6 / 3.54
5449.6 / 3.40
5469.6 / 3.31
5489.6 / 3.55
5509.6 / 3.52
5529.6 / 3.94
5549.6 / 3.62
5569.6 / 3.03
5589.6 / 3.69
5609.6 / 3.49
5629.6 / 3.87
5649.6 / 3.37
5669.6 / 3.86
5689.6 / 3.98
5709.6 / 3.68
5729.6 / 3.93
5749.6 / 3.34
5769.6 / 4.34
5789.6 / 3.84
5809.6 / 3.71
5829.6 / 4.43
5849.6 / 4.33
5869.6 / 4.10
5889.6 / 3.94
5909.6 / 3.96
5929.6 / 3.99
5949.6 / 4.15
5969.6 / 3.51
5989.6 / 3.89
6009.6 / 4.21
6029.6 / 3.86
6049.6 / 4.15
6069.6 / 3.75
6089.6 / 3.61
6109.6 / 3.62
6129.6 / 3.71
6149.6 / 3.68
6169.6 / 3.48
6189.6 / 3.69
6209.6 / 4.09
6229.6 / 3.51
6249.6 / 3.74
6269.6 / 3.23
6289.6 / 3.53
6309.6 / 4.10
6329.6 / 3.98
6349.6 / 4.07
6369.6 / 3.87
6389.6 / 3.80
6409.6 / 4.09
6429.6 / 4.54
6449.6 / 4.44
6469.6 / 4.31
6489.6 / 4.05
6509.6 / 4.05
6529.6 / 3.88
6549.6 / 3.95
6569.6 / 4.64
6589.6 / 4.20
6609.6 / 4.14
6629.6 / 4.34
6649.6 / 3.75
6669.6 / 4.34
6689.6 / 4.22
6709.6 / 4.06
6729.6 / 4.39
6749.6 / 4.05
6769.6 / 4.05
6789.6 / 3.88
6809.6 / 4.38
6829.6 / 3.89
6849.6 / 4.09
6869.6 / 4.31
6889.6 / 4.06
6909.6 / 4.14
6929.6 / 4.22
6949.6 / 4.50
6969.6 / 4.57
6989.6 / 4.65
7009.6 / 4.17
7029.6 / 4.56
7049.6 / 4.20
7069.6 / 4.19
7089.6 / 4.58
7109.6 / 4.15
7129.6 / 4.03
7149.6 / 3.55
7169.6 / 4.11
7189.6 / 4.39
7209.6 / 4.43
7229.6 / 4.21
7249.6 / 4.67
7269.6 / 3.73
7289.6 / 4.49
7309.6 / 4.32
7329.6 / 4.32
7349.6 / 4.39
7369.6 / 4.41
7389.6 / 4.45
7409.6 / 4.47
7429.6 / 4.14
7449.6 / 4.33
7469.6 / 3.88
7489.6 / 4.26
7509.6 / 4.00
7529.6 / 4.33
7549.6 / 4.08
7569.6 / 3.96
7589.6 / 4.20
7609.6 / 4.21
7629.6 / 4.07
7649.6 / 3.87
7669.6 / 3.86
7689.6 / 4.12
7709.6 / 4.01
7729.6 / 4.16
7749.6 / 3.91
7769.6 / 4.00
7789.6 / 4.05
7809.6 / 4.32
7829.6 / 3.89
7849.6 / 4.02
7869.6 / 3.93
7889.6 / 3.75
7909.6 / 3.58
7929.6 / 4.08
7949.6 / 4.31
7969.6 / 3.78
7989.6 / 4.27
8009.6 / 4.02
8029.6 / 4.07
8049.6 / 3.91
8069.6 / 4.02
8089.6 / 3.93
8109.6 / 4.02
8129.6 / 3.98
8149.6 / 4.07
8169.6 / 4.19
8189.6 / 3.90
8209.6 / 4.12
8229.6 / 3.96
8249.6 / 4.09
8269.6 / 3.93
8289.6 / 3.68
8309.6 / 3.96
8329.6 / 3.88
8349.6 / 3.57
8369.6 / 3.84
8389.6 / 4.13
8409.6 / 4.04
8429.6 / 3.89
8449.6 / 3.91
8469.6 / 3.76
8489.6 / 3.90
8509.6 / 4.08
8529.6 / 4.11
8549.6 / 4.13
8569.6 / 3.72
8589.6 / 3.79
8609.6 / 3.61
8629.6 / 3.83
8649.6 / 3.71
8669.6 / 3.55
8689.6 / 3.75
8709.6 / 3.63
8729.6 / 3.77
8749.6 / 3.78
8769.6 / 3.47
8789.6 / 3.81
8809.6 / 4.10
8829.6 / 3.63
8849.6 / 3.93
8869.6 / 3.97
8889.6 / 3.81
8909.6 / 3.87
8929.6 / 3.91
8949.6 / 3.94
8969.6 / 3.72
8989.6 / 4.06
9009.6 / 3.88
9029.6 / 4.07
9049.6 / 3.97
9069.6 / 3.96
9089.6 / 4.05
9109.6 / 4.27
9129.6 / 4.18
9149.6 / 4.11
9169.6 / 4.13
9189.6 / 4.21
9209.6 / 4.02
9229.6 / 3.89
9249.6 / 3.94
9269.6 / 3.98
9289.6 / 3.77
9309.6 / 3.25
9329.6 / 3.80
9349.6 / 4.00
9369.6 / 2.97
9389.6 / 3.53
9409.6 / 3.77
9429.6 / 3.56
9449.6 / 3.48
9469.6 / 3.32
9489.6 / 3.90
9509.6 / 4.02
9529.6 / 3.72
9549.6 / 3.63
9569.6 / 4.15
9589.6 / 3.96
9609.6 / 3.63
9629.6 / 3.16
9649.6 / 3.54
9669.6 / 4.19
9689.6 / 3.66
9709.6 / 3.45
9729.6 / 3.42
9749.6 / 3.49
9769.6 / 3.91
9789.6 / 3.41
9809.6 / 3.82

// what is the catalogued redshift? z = 0.21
